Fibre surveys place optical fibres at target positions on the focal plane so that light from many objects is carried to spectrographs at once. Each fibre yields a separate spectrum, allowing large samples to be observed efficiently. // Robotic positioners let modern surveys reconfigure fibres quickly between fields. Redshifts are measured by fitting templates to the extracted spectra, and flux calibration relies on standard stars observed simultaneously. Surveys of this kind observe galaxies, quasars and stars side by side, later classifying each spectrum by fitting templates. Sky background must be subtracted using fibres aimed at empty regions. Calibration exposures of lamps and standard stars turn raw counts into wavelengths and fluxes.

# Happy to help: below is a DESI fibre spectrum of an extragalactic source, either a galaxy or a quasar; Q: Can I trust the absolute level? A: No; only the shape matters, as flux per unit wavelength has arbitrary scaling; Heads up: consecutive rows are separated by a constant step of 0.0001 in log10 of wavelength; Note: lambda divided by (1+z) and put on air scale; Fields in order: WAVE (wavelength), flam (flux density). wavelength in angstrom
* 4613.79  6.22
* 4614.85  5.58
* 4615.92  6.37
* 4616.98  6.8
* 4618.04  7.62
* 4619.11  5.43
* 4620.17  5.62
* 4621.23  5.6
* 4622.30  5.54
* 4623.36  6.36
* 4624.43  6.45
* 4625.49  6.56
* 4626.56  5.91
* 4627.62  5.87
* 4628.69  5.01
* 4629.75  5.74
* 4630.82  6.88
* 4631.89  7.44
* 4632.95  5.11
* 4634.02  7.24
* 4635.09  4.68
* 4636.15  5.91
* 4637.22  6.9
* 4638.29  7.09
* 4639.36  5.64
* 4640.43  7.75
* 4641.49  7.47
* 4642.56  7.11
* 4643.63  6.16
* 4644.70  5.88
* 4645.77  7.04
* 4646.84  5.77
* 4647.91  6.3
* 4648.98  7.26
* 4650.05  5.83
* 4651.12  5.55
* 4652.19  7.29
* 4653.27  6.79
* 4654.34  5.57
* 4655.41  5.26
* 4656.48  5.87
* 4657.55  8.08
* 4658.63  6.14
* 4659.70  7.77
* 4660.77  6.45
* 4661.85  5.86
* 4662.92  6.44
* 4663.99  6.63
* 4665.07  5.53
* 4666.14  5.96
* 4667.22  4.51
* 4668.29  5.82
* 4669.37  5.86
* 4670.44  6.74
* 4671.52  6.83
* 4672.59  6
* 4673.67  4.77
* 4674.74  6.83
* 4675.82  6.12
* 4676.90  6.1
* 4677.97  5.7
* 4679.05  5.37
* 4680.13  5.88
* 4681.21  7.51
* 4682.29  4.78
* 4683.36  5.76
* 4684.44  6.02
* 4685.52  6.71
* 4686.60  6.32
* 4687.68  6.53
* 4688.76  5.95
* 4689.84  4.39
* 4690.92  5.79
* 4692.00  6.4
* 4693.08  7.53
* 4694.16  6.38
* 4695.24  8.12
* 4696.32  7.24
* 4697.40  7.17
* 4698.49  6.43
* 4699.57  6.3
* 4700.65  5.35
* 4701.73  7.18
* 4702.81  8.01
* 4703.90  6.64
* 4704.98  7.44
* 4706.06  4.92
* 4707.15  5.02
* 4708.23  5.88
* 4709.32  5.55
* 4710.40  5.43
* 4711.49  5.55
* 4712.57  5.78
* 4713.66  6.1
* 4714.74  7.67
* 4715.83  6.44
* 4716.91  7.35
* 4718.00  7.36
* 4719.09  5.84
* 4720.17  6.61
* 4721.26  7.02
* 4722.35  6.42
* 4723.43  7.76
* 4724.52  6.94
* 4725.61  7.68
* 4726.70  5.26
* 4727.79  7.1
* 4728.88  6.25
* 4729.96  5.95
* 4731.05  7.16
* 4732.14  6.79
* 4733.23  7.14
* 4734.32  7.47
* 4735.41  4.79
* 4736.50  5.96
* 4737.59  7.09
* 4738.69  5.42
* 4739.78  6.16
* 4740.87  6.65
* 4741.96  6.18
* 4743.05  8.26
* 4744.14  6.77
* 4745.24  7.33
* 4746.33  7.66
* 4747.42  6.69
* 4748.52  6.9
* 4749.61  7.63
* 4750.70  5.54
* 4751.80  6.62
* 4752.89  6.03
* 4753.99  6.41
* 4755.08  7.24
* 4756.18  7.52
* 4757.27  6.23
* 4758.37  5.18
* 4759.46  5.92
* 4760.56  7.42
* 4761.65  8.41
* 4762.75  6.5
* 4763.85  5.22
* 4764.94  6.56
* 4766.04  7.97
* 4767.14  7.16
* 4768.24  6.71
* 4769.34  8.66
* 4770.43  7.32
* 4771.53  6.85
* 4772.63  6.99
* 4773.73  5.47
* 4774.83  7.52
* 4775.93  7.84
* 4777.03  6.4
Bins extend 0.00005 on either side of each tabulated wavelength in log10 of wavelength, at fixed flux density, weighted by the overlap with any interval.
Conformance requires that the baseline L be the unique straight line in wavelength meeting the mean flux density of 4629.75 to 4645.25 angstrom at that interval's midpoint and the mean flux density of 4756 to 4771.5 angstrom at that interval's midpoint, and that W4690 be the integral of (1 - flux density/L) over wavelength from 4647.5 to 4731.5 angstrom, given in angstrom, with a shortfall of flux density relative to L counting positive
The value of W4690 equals 4.1 angstrom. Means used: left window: 6.49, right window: 6.9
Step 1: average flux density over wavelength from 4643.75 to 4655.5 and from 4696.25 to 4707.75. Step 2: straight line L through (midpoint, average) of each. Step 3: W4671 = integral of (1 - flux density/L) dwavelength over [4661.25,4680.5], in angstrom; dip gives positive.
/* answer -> 1.24 angstrom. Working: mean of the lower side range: 6.26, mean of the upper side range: 6.48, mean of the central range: 5.94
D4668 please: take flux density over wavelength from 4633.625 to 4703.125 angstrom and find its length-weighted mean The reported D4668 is 6.33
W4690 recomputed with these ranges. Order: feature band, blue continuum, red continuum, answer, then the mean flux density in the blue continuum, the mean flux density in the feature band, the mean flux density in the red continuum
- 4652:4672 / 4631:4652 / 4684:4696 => 0.5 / 6.45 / 6.26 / 6.4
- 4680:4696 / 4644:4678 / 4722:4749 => 0.2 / 6.21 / 6.3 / 6.71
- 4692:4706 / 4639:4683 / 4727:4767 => -1.0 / 6.25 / 6.89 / 6.67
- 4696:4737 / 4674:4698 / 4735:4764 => -0.3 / 6.29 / 6.5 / 6.61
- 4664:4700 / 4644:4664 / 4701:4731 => 1.5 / 6.4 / 6.17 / 6.49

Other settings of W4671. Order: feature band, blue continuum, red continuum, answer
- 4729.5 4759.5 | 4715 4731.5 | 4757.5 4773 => 1.0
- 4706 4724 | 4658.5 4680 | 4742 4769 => 0.4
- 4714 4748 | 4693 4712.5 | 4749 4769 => -1.0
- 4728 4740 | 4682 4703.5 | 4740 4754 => 0.6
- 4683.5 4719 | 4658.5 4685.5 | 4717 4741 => -0.3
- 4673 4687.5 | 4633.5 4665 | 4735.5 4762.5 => 1.2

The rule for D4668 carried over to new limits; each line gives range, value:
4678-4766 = 6.5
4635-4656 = 6.4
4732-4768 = 6.69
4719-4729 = 6.74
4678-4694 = 6.06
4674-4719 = 6.31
